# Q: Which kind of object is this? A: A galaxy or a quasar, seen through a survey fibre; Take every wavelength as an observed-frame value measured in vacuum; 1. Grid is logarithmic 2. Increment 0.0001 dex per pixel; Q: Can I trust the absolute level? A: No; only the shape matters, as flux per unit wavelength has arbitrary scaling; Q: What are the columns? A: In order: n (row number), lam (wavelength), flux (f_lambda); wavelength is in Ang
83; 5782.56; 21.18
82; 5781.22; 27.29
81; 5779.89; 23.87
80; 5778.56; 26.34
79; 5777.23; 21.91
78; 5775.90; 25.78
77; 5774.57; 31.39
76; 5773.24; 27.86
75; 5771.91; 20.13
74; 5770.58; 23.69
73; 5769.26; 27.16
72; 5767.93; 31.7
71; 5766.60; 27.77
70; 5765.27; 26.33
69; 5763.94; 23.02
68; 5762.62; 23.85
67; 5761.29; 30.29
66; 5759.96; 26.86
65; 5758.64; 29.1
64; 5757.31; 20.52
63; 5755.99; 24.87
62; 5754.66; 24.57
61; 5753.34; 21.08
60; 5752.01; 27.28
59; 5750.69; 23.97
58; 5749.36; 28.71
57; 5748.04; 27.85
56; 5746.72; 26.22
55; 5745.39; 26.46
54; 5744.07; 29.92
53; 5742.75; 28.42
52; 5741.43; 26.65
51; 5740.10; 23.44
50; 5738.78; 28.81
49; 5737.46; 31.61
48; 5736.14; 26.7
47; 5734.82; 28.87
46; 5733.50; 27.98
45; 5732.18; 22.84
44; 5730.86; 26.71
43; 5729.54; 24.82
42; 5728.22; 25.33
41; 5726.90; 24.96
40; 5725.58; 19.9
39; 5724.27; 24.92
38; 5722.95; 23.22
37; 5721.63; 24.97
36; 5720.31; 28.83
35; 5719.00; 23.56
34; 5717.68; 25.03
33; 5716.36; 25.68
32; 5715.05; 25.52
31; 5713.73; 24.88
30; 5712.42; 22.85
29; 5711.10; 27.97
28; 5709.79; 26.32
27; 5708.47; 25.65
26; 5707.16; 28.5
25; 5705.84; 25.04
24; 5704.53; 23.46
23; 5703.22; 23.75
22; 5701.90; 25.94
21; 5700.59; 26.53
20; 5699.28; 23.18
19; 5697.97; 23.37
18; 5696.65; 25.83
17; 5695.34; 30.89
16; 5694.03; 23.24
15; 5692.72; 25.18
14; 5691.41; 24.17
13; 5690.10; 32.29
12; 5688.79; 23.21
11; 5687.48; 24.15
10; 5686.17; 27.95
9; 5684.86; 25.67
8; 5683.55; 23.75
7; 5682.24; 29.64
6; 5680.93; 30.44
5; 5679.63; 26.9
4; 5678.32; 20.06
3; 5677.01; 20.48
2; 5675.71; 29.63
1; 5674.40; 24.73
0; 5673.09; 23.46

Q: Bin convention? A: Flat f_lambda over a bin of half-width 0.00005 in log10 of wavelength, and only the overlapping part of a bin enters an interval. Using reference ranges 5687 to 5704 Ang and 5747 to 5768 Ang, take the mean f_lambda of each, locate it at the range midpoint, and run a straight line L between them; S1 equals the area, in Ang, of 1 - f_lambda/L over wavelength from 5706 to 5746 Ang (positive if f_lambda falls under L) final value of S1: -0.5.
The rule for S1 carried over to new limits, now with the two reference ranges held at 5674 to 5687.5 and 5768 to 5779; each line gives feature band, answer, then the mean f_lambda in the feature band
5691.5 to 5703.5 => 0.3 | 25.3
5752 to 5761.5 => 0.2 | 25.2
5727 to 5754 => -0.8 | 26.6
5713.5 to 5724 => 0.3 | 25.2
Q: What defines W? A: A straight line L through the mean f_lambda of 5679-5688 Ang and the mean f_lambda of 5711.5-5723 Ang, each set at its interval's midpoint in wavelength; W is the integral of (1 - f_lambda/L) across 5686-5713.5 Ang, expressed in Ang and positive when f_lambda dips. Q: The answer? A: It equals 0.5 Ang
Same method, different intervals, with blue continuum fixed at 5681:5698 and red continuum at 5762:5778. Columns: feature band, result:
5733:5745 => -0.9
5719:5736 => 0.6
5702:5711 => 0.2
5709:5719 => 0.3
